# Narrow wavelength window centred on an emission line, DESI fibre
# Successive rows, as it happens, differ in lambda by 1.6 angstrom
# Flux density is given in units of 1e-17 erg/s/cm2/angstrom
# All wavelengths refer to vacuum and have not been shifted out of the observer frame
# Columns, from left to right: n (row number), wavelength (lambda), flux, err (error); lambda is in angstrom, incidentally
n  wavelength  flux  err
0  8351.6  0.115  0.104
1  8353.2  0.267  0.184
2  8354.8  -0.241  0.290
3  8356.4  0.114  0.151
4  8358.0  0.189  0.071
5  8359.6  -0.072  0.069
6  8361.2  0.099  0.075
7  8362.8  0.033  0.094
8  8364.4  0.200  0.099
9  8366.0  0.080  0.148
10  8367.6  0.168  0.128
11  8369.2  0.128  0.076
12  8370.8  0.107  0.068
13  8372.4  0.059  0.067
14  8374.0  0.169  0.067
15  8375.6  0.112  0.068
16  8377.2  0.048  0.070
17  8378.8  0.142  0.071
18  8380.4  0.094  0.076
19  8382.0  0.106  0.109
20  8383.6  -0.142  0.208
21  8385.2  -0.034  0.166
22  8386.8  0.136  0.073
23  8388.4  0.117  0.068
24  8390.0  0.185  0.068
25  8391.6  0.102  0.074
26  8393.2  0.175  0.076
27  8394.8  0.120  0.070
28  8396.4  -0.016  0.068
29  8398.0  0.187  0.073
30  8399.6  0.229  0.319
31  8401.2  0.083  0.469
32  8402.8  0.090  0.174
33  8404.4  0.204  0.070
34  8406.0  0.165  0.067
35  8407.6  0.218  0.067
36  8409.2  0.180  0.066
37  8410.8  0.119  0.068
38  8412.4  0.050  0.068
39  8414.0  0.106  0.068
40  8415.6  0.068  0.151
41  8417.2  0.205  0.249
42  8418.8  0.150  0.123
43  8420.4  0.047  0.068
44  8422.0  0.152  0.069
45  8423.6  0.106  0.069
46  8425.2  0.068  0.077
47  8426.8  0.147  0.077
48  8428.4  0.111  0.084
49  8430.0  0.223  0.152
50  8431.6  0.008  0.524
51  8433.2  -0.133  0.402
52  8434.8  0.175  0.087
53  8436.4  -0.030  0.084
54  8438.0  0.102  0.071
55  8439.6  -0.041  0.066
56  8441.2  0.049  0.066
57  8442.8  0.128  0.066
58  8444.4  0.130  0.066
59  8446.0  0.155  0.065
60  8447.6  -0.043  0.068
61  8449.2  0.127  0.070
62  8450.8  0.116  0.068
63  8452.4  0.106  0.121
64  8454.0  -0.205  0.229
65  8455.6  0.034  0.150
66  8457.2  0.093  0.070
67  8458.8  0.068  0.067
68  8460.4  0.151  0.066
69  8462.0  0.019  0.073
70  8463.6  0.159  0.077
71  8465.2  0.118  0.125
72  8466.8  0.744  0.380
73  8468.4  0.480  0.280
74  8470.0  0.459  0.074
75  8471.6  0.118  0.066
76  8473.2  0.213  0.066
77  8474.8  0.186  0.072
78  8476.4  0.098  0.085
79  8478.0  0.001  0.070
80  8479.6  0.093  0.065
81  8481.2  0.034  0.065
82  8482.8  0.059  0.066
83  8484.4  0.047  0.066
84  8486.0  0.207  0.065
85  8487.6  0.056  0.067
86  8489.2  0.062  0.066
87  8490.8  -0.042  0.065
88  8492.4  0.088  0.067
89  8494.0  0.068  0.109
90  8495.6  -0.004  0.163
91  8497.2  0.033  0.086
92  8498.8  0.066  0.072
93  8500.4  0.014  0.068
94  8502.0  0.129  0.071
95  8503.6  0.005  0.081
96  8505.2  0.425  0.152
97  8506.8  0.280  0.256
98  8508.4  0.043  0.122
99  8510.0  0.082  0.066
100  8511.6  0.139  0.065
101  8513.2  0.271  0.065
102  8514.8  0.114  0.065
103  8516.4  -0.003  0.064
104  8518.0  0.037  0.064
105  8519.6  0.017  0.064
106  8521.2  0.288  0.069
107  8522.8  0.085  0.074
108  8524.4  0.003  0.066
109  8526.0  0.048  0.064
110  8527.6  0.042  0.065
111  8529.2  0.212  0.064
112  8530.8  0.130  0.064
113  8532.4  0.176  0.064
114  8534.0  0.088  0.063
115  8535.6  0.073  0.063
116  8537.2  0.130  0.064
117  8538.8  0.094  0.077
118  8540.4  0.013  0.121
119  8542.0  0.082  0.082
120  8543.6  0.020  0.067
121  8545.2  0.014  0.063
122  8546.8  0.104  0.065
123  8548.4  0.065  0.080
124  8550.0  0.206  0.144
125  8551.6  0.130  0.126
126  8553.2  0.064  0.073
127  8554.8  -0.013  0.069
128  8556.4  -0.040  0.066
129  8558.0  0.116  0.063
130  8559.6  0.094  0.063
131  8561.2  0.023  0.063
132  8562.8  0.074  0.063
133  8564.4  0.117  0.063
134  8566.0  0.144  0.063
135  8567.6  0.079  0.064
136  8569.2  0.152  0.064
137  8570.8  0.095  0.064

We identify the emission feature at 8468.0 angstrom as Hgamma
